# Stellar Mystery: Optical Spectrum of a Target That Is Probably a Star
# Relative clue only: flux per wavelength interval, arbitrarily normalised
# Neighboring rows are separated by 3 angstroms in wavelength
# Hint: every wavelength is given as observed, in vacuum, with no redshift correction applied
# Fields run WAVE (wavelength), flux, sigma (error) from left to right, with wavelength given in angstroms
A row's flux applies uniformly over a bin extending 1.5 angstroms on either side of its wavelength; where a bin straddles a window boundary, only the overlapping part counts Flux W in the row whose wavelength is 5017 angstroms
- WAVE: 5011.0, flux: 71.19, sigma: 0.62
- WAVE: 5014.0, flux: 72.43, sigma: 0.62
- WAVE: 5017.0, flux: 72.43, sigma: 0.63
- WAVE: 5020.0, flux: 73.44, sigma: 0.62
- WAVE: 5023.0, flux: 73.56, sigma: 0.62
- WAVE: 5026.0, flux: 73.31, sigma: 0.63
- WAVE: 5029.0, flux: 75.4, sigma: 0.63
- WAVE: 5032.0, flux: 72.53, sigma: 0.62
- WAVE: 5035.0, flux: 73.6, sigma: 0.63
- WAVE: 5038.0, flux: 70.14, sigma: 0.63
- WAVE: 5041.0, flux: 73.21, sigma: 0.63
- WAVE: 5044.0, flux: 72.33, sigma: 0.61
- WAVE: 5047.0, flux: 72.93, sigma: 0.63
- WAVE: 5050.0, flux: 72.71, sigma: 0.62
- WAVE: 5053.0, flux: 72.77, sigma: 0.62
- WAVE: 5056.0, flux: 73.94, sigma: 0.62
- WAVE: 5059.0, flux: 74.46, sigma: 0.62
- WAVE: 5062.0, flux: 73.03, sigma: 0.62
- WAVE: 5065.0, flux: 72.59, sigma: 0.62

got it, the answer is 72.43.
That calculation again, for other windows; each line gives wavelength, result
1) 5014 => 72.43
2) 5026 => 73.31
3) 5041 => 73.21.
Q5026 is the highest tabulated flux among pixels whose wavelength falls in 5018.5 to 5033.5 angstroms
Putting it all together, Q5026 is 75.4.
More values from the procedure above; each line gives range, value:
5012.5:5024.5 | 73.56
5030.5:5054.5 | 73.6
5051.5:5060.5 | 74.46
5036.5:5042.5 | 73.21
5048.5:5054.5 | 72.77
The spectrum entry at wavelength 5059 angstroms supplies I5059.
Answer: 74.46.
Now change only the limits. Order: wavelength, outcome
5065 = 72.59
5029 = 75.4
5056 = 73.94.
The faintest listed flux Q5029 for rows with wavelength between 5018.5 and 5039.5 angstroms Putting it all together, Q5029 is 70.14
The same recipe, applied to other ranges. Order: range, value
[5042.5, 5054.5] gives 72.33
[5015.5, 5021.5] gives 72.43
